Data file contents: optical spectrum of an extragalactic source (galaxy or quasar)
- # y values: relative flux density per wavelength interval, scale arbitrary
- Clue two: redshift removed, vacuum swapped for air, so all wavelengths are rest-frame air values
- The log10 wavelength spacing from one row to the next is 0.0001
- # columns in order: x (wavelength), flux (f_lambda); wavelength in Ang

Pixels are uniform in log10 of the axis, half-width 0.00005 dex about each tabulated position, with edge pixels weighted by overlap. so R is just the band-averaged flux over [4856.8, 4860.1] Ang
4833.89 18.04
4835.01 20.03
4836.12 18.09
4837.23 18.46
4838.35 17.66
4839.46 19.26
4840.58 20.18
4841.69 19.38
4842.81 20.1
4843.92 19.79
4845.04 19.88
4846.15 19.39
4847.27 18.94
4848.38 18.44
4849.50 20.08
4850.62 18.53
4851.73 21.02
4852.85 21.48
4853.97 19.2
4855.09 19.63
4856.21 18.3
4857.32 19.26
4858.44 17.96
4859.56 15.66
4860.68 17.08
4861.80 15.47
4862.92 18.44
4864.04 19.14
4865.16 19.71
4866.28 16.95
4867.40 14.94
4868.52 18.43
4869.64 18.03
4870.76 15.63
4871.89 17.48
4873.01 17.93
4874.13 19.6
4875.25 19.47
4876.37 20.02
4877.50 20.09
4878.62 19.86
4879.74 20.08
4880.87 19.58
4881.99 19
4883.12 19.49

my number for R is 17.6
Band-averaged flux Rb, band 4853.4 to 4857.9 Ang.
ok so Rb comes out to 19.1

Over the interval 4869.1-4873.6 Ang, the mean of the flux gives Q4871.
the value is 17.3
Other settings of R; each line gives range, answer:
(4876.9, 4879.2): 20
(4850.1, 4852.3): 19.8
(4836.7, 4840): 18.4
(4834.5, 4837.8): 18.8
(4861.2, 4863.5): 17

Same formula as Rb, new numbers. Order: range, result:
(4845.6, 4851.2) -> 19.1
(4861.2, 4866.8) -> 17.9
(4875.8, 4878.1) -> 20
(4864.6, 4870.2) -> 17.6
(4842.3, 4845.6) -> 20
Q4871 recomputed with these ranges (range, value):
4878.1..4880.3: 20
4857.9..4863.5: 16.9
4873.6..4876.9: 19.7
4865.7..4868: 16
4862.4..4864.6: 18.8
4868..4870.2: 18.2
